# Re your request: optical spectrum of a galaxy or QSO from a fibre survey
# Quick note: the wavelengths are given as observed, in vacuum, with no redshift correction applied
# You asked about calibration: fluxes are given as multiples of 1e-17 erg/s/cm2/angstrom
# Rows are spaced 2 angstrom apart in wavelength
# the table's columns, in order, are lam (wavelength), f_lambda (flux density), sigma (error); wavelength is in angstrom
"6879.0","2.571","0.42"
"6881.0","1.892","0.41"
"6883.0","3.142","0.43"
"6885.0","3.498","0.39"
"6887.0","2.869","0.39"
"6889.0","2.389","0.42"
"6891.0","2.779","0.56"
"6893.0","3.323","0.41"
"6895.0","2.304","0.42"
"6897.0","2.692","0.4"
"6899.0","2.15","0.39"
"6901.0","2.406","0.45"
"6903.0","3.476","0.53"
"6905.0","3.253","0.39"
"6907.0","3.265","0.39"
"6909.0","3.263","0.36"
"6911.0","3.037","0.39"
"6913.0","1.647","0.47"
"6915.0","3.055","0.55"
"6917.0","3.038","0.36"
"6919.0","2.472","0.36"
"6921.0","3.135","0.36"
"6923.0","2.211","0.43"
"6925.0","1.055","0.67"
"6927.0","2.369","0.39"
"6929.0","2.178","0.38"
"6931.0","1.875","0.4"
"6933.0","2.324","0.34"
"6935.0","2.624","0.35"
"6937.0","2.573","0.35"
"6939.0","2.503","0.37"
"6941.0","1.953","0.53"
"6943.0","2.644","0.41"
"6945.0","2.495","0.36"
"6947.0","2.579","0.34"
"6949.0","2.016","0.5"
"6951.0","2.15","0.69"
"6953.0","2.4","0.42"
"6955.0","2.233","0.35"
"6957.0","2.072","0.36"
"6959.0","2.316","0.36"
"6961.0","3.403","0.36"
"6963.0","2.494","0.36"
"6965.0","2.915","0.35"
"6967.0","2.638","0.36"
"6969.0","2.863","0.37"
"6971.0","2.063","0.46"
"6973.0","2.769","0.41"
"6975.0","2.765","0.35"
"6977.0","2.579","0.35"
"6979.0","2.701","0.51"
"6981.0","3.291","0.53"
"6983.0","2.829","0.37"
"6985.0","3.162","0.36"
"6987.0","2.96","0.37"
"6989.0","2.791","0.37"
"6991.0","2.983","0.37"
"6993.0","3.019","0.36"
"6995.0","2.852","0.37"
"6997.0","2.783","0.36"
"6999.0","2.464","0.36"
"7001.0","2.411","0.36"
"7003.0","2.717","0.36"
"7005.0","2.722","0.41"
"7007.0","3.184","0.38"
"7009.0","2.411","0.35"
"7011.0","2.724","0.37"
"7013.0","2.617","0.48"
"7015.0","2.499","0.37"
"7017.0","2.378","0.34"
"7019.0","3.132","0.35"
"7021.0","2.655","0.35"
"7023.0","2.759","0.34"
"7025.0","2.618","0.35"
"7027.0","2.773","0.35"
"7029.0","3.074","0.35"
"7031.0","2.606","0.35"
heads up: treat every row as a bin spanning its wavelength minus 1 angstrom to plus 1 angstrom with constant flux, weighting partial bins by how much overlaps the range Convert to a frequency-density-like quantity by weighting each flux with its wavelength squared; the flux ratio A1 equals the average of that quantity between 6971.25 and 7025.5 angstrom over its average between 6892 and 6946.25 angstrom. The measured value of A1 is 1.1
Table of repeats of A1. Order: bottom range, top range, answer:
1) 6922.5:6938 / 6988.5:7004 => 1.30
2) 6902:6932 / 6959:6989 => 1.09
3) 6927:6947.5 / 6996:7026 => 1.15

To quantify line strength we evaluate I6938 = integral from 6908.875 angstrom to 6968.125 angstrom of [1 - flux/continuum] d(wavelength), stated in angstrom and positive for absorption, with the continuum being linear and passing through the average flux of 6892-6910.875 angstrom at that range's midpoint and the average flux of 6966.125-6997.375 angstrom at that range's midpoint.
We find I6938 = 8.7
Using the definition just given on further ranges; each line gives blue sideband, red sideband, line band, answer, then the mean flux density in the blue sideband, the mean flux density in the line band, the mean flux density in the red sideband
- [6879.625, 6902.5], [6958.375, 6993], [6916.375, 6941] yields 3.7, 2.69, 2.34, 2.81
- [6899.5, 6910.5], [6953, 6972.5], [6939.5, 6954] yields 2.0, 3.08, 2.33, 2.55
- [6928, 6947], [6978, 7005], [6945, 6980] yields 0.8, 2.36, 2.53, 2.84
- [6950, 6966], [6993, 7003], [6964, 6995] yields -2.7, 2.5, 2.82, 2.68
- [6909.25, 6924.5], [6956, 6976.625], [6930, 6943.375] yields 1.5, 2.63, 2.34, 2.63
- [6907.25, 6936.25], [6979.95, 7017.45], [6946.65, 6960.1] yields 1.8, 2.47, 2.25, 2.78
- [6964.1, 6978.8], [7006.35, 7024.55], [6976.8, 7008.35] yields -2.0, 2.66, 2.84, 2.69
